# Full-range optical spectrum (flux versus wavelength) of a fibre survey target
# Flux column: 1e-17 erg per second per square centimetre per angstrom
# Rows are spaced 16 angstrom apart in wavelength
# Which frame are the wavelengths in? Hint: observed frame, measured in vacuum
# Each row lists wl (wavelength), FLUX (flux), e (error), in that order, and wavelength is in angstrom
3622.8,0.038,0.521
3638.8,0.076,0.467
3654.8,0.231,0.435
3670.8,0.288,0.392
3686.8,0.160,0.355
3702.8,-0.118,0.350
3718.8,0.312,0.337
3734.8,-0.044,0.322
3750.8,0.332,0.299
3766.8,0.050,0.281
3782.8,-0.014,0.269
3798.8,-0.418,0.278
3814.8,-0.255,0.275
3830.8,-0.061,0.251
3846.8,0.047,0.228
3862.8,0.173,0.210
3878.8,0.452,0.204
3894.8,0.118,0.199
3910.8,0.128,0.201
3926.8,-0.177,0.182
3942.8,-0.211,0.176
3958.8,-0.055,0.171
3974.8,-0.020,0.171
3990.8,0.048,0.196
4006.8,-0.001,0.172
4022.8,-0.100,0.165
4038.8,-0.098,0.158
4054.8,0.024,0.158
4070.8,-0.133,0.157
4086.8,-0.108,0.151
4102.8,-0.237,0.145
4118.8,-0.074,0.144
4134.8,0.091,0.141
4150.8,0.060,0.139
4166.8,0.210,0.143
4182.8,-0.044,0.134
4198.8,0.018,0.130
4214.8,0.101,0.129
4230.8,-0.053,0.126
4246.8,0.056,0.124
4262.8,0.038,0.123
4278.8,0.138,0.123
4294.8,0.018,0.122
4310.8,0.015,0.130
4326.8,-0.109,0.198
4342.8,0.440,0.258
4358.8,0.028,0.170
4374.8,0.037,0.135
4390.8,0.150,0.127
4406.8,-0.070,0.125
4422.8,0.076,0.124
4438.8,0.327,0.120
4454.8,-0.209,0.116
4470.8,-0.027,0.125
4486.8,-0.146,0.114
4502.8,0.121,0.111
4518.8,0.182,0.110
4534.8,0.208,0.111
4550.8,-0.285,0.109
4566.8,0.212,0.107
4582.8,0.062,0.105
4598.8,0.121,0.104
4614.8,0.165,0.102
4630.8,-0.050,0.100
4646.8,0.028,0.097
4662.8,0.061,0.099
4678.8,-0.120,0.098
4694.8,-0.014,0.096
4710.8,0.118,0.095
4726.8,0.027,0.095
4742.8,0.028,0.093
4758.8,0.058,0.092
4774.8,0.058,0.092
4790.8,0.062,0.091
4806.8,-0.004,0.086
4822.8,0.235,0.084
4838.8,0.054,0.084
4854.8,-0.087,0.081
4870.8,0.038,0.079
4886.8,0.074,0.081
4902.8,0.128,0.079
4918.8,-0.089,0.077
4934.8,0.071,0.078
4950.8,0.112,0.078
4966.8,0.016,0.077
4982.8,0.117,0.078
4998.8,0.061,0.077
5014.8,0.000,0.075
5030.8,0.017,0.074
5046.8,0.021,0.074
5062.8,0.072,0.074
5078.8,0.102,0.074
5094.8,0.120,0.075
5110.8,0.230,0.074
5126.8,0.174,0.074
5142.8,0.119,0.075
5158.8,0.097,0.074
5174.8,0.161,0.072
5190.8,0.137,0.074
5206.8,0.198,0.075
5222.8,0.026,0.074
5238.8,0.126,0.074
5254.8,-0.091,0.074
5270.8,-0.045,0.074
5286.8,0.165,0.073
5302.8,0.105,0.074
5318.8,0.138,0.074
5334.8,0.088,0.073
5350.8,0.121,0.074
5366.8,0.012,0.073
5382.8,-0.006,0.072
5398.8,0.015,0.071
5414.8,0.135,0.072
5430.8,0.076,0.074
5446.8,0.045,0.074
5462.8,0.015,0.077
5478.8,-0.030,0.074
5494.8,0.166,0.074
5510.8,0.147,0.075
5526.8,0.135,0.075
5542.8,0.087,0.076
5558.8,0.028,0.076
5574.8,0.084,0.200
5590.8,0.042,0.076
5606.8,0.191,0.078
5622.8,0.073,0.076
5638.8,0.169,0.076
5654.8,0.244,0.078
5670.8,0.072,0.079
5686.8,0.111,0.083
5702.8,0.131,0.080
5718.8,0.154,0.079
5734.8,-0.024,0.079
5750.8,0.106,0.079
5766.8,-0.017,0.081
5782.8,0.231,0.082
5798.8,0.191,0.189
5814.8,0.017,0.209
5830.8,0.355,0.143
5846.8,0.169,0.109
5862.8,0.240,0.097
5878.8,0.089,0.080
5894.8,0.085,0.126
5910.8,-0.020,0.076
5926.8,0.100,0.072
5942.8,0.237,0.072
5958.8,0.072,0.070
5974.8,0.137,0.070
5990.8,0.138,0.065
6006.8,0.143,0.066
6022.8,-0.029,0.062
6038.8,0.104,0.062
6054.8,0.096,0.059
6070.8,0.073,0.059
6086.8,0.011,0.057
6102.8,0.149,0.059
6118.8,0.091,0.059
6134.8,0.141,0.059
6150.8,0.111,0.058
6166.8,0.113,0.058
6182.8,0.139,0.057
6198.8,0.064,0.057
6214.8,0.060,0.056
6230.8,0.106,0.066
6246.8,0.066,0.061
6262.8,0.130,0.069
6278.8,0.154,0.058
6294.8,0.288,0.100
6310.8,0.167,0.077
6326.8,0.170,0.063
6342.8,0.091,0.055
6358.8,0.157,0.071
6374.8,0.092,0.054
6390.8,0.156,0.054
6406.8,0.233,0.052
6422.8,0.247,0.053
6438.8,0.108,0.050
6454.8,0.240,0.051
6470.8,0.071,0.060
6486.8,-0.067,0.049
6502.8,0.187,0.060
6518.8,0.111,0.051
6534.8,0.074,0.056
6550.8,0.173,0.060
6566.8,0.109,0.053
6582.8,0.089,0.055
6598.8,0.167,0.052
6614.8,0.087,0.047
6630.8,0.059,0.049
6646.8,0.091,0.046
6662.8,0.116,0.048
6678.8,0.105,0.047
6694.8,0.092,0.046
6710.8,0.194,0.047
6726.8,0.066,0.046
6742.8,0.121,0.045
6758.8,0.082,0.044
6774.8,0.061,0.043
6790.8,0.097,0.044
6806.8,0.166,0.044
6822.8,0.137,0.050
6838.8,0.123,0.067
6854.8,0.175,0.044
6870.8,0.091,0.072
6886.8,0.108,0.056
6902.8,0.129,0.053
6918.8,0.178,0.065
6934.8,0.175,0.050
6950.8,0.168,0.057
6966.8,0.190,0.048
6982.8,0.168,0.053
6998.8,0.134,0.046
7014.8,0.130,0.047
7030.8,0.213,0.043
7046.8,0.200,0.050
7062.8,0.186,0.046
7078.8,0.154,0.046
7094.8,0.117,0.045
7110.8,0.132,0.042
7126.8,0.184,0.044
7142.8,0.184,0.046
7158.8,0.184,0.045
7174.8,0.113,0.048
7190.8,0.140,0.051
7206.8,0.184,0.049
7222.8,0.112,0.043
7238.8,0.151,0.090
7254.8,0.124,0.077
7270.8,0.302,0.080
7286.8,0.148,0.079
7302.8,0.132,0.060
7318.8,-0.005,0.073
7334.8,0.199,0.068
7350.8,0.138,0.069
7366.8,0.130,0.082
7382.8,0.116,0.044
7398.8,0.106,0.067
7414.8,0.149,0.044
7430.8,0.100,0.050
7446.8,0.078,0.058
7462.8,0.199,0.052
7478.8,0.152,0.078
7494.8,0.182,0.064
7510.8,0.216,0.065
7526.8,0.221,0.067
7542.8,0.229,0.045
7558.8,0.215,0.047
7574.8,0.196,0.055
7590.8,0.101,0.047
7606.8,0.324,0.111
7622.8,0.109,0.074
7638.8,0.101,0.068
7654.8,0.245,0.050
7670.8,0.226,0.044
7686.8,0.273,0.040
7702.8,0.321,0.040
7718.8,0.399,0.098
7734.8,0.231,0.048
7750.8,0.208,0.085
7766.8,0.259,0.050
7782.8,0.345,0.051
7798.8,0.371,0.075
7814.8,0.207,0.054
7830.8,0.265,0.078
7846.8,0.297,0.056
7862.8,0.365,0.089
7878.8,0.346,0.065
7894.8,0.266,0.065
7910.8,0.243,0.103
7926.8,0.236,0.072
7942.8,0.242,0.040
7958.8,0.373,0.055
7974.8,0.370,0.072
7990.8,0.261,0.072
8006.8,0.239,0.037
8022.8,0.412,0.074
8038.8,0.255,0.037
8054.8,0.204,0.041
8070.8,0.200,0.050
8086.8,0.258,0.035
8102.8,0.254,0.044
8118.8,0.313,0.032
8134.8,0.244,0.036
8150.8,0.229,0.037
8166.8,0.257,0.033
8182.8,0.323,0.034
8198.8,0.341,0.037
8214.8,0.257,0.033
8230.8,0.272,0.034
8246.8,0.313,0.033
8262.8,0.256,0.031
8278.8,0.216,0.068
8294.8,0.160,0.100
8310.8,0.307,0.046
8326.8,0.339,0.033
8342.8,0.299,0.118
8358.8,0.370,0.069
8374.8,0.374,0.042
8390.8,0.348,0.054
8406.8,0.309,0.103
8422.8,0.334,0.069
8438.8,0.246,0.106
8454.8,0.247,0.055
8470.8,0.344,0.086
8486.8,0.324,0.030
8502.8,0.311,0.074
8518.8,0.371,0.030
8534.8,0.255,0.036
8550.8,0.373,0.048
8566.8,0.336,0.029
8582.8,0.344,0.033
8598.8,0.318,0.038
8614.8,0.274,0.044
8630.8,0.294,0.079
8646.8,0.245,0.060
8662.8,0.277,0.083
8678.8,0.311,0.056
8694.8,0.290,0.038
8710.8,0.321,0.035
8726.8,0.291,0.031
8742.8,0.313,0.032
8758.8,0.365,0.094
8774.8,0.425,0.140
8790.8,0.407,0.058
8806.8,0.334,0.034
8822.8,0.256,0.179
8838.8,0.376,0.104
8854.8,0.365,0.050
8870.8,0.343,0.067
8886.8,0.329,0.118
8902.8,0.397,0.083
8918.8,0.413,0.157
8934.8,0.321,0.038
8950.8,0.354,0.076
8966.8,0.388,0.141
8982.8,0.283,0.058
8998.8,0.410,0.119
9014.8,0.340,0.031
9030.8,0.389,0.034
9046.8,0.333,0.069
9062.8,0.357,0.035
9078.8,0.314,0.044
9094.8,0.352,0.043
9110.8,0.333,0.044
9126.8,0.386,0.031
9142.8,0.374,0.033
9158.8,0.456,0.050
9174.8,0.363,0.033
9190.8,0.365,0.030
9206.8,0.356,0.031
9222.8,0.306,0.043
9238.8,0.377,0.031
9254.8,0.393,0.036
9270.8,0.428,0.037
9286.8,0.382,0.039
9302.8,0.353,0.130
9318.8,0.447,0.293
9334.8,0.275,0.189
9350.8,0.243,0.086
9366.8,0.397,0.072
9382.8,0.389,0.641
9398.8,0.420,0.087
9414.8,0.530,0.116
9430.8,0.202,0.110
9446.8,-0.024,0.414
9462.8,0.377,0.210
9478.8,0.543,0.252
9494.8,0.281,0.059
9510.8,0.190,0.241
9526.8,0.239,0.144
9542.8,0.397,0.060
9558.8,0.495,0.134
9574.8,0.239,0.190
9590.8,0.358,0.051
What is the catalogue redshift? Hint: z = 0.924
